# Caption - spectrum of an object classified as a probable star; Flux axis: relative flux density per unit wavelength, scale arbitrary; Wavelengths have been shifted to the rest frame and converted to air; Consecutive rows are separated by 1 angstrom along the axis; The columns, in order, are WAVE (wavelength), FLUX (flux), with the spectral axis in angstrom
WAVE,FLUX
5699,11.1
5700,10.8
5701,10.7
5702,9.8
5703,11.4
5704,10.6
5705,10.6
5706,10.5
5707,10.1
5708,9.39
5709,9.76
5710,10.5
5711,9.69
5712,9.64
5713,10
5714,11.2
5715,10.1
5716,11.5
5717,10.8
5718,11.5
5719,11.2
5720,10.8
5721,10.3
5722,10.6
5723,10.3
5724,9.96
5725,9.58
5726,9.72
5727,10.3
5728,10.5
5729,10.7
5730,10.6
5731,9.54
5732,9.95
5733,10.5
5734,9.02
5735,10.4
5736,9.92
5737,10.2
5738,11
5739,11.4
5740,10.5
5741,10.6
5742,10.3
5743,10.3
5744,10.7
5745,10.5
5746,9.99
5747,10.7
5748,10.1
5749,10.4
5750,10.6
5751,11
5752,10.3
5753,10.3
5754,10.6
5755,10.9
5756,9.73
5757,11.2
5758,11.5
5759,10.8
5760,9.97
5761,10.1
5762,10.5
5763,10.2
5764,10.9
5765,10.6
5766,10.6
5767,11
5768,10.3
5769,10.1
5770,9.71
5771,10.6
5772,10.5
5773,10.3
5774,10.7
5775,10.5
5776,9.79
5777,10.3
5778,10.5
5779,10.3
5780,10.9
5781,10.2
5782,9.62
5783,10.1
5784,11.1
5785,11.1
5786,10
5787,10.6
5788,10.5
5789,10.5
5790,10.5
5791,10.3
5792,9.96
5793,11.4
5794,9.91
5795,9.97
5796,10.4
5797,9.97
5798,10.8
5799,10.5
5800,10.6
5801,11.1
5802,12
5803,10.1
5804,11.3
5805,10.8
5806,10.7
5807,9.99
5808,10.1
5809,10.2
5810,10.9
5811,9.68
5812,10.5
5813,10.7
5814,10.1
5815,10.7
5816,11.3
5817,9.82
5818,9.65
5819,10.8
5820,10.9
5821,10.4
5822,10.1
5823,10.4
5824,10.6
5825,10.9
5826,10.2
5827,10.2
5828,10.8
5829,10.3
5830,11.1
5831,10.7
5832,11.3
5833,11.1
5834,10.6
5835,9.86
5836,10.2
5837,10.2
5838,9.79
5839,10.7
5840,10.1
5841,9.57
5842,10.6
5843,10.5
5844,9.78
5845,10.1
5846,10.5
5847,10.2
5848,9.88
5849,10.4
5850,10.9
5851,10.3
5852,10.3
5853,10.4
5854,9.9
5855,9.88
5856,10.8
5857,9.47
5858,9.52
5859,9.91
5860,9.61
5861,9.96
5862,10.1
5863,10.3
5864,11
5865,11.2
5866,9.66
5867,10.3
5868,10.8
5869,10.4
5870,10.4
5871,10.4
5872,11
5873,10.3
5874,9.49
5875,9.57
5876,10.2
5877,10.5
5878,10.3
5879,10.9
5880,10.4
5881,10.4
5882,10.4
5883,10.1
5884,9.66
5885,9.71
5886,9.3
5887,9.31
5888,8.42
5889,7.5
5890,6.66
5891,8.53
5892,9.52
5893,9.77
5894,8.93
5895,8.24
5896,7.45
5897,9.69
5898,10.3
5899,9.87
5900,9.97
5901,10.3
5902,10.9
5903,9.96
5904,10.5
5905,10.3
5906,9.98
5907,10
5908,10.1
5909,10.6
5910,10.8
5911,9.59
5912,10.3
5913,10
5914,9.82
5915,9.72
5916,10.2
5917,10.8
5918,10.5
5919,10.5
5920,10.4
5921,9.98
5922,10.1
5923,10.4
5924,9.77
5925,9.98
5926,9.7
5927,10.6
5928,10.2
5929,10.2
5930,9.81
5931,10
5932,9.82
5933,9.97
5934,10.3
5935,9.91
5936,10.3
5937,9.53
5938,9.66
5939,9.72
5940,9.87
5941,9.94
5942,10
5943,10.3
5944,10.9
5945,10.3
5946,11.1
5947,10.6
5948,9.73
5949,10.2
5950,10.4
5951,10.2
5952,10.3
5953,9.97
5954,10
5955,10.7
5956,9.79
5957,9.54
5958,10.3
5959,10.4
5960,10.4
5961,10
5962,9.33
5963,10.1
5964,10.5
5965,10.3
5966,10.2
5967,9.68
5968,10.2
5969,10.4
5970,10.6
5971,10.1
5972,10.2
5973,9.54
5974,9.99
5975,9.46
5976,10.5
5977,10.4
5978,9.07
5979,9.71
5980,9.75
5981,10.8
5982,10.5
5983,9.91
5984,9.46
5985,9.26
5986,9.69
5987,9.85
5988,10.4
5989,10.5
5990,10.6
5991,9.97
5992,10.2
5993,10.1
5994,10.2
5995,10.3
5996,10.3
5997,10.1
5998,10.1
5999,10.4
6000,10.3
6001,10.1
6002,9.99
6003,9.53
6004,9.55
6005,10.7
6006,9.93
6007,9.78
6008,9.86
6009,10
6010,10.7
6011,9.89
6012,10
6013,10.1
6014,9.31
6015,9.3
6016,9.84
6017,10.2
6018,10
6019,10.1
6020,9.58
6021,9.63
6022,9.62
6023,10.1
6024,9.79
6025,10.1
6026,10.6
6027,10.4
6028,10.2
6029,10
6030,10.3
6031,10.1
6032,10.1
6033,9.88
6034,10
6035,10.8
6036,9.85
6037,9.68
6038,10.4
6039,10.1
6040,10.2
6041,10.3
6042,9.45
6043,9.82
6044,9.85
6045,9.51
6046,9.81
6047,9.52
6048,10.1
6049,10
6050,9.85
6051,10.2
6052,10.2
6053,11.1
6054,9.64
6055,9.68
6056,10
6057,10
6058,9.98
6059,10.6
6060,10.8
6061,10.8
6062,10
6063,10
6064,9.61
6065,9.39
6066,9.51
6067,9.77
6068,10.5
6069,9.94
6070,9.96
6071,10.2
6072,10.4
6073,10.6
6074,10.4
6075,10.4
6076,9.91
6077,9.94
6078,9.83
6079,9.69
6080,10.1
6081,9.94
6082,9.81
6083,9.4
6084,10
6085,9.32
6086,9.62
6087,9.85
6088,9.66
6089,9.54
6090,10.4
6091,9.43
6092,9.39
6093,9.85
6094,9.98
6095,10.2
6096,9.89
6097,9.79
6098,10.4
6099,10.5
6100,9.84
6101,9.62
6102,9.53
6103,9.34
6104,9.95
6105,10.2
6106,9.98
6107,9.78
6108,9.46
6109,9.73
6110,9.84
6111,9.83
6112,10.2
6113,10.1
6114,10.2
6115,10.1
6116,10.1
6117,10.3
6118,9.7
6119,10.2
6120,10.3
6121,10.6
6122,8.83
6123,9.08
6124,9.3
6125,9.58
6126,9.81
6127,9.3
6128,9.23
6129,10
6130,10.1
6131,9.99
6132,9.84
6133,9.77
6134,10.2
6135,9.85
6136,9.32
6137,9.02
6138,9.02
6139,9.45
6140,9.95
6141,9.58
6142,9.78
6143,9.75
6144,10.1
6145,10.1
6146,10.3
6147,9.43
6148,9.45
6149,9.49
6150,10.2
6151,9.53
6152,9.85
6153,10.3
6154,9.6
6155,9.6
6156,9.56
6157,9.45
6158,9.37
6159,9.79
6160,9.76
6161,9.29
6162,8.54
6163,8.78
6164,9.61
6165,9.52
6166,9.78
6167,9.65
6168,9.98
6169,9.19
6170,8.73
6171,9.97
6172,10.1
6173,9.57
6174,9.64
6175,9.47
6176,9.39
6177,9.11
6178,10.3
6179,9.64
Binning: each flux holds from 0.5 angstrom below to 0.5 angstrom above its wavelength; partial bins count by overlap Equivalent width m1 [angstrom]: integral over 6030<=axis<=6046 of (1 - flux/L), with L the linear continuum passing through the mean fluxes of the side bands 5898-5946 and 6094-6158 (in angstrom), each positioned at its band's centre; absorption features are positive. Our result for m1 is -0.1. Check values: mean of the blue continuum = 10.1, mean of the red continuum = 9.8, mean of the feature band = 10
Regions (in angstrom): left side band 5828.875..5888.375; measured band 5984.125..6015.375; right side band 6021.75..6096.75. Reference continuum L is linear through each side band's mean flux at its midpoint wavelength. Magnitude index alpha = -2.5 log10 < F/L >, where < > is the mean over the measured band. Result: 0.00 mag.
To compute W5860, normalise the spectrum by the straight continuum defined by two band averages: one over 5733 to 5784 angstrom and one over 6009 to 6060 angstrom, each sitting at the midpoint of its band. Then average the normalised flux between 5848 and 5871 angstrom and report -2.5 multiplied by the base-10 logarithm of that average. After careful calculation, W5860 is 0.00 mag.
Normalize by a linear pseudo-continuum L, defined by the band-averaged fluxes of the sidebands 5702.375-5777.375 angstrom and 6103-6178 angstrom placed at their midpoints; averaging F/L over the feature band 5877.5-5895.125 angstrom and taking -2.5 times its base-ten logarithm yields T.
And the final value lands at 0.089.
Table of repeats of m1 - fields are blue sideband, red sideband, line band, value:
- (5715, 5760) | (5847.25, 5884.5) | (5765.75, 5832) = -0.73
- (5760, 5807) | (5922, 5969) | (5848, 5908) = 2.12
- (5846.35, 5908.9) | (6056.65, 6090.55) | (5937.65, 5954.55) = -0.43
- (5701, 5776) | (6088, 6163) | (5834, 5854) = 0.02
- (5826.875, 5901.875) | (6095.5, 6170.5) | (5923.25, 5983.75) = -1.08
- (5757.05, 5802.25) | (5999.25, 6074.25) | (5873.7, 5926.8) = 2.31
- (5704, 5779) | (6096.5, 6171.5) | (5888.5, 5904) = 1.41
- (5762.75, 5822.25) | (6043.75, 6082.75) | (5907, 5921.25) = 0.05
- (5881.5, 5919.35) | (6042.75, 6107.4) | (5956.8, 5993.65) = -0.96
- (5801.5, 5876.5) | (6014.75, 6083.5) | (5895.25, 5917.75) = 0.48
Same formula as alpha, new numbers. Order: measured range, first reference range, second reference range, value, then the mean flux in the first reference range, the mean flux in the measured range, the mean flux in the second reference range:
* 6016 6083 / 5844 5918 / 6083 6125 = -0.02 mag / 9.96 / 10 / 9.84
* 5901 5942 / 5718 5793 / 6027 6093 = 0.01 mag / 10.4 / 10.1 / 9.99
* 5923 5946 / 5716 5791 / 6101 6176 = 0.00 mag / 10.4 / 10.1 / 9.7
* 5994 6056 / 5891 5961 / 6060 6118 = 0.00 mag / 10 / 10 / 9.94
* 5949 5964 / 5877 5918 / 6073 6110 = -0.04 mag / 9.75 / 10.1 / 9.86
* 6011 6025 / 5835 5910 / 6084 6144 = 0.00 mag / 9.97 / 9.83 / 9.79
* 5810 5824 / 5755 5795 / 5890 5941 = -0.01 mag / 10.4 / 10.4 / 9.91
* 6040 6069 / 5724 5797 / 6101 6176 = -0.02 mag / 10.4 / 10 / 9.7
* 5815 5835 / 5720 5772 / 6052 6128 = -0.03 mag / 10.4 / 10.6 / 9.92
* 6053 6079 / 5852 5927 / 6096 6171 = -0.03 mag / 9.95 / 10.1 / 9.72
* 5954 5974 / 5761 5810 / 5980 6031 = 0.00 mag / 10.5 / 10.1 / 10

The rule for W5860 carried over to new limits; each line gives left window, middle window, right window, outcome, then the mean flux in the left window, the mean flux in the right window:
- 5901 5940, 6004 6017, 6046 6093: 0.010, 10.1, 9.97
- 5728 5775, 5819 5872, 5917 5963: -0.006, 10.4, 10.1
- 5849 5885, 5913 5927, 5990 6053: 0.002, 10.2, 10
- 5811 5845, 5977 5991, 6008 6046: 0.011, 10.4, 9.99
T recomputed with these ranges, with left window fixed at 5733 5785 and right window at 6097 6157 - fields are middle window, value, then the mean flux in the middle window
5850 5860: 0.02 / 10.1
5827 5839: -0.02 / 10.5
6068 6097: -0.01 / 9.92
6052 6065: -0.03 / 10.2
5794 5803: -0.02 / 10.6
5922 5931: 0.01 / 10.1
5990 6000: -0.02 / 10.2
